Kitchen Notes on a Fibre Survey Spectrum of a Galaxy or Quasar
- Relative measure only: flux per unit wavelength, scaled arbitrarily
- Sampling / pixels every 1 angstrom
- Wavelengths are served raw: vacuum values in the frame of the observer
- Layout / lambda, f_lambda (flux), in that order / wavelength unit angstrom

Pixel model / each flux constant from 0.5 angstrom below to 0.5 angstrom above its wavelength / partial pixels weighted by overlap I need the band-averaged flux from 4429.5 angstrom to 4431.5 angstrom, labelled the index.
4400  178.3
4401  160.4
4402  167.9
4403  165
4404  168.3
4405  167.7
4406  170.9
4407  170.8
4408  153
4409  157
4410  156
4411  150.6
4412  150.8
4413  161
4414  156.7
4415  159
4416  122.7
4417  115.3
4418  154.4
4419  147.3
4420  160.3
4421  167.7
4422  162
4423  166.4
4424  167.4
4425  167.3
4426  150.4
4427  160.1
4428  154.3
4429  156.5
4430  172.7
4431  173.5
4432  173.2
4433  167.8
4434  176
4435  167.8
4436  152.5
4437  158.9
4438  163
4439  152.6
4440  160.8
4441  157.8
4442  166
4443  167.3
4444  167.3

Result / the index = 173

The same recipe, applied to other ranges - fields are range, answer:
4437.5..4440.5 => 159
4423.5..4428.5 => 160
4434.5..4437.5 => 160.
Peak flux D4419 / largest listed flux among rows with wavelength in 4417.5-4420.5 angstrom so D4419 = 160.3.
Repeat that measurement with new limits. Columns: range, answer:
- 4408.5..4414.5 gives 161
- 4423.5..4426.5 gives 167.4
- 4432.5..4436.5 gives 176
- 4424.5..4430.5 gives 172.7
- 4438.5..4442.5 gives 166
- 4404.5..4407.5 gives 170.9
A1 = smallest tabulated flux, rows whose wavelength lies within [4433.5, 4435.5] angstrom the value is 167.8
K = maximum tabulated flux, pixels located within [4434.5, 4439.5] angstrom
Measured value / 167.8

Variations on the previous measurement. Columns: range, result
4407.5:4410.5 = 157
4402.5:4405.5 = 168.3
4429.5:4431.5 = 173.5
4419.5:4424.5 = 167.7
